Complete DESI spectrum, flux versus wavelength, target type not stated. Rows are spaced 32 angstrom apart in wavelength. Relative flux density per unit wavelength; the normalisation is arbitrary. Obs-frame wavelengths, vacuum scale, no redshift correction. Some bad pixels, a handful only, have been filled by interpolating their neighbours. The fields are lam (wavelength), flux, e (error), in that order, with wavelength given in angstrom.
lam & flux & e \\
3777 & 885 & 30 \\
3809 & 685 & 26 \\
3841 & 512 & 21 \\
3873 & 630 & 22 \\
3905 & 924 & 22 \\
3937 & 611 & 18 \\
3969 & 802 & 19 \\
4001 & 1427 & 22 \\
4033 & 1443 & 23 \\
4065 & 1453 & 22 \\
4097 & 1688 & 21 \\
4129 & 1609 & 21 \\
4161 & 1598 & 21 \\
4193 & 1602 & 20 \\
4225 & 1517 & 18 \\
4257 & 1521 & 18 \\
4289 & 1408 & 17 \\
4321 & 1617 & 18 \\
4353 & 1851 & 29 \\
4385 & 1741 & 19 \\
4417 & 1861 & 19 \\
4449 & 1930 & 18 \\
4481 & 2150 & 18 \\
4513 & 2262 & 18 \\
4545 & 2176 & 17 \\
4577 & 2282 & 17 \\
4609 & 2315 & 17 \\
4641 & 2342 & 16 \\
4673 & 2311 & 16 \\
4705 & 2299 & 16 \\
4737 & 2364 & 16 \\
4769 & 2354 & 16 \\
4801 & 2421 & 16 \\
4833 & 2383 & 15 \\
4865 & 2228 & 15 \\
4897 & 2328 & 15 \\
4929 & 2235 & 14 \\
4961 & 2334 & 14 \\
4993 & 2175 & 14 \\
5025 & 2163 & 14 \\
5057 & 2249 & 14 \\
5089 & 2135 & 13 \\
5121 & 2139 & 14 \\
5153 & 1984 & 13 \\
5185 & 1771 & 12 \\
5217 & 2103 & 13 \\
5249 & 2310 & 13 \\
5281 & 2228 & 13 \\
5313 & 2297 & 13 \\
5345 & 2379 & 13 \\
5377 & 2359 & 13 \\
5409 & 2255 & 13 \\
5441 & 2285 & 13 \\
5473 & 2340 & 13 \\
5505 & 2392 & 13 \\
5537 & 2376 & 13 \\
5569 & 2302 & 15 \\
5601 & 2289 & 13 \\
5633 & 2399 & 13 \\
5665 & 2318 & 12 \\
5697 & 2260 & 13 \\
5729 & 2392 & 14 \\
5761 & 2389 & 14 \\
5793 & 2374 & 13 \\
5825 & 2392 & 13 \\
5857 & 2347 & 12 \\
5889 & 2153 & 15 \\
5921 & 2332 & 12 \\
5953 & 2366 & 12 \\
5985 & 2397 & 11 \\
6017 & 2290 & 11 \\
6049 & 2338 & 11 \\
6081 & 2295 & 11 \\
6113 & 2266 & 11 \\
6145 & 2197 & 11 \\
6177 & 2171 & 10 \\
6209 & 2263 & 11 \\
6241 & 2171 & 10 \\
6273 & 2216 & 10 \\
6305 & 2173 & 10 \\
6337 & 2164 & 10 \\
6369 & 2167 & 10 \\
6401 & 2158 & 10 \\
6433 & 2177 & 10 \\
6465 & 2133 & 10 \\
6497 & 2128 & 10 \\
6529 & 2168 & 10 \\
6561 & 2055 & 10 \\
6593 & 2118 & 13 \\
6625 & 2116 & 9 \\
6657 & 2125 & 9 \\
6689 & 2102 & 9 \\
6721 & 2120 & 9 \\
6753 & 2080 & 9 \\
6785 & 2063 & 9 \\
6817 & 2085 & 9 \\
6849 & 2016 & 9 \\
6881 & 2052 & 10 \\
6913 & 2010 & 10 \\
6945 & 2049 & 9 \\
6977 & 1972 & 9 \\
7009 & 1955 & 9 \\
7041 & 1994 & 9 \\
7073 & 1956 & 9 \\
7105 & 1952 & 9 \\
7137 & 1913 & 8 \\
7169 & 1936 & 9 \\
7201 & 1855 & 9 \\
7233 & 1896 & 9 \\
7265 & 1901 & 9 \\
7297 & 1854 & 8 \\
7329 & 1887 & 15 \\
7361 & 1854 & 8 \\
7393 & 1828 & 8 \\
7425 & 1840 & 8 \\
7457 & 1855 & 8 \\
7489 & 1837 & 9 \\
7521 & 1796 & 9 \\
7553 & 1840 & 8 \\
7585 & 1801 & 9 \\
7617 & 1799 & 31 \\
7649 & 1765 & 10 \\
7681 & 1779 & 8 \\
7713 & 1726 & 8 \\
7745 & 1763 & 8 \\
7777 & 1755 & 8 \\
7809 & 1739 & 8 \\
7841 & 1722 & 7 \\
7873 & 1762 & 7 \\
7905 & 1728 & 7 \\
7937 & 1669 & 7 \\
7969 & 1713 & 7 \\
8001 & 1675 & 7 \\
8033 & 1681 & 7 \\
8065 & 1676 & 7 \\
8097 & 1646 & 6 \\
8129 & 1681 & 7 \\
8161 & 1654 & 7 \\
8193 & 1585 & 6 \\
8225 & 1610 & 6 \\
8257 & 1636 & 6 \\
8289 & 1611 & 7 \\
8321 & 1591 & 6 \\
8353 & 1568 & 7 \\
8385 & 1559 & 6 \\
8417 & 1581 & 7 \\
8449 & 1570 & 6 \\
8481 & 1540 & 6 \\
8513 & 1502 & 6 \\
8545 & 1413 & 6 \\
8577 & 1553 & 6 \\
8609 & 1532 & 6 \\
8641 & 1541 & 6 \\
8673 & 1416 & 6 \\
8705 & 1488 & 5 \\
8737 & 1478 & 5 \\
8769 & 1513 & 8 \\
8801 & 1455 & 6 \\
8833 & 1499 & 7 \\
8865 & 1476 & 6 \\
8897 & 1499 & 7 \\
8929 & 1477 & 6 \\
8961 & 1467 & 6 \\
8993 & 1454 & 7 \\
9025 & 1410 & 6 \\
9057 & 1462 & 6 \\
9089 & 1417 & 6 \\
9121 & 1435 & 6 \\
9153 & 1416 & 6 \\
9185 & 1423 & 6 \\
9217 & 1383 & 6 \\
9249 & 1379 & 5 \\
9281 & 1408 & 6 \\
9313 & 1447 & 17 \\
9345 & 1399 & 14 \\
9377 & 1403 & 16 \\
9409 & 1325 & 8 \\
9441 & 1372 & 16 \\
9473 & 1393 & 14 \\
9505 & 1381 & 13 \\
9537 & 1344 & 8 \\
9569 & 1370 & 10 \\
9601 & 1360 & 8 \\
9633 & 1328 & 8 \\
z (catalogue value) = 0.000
